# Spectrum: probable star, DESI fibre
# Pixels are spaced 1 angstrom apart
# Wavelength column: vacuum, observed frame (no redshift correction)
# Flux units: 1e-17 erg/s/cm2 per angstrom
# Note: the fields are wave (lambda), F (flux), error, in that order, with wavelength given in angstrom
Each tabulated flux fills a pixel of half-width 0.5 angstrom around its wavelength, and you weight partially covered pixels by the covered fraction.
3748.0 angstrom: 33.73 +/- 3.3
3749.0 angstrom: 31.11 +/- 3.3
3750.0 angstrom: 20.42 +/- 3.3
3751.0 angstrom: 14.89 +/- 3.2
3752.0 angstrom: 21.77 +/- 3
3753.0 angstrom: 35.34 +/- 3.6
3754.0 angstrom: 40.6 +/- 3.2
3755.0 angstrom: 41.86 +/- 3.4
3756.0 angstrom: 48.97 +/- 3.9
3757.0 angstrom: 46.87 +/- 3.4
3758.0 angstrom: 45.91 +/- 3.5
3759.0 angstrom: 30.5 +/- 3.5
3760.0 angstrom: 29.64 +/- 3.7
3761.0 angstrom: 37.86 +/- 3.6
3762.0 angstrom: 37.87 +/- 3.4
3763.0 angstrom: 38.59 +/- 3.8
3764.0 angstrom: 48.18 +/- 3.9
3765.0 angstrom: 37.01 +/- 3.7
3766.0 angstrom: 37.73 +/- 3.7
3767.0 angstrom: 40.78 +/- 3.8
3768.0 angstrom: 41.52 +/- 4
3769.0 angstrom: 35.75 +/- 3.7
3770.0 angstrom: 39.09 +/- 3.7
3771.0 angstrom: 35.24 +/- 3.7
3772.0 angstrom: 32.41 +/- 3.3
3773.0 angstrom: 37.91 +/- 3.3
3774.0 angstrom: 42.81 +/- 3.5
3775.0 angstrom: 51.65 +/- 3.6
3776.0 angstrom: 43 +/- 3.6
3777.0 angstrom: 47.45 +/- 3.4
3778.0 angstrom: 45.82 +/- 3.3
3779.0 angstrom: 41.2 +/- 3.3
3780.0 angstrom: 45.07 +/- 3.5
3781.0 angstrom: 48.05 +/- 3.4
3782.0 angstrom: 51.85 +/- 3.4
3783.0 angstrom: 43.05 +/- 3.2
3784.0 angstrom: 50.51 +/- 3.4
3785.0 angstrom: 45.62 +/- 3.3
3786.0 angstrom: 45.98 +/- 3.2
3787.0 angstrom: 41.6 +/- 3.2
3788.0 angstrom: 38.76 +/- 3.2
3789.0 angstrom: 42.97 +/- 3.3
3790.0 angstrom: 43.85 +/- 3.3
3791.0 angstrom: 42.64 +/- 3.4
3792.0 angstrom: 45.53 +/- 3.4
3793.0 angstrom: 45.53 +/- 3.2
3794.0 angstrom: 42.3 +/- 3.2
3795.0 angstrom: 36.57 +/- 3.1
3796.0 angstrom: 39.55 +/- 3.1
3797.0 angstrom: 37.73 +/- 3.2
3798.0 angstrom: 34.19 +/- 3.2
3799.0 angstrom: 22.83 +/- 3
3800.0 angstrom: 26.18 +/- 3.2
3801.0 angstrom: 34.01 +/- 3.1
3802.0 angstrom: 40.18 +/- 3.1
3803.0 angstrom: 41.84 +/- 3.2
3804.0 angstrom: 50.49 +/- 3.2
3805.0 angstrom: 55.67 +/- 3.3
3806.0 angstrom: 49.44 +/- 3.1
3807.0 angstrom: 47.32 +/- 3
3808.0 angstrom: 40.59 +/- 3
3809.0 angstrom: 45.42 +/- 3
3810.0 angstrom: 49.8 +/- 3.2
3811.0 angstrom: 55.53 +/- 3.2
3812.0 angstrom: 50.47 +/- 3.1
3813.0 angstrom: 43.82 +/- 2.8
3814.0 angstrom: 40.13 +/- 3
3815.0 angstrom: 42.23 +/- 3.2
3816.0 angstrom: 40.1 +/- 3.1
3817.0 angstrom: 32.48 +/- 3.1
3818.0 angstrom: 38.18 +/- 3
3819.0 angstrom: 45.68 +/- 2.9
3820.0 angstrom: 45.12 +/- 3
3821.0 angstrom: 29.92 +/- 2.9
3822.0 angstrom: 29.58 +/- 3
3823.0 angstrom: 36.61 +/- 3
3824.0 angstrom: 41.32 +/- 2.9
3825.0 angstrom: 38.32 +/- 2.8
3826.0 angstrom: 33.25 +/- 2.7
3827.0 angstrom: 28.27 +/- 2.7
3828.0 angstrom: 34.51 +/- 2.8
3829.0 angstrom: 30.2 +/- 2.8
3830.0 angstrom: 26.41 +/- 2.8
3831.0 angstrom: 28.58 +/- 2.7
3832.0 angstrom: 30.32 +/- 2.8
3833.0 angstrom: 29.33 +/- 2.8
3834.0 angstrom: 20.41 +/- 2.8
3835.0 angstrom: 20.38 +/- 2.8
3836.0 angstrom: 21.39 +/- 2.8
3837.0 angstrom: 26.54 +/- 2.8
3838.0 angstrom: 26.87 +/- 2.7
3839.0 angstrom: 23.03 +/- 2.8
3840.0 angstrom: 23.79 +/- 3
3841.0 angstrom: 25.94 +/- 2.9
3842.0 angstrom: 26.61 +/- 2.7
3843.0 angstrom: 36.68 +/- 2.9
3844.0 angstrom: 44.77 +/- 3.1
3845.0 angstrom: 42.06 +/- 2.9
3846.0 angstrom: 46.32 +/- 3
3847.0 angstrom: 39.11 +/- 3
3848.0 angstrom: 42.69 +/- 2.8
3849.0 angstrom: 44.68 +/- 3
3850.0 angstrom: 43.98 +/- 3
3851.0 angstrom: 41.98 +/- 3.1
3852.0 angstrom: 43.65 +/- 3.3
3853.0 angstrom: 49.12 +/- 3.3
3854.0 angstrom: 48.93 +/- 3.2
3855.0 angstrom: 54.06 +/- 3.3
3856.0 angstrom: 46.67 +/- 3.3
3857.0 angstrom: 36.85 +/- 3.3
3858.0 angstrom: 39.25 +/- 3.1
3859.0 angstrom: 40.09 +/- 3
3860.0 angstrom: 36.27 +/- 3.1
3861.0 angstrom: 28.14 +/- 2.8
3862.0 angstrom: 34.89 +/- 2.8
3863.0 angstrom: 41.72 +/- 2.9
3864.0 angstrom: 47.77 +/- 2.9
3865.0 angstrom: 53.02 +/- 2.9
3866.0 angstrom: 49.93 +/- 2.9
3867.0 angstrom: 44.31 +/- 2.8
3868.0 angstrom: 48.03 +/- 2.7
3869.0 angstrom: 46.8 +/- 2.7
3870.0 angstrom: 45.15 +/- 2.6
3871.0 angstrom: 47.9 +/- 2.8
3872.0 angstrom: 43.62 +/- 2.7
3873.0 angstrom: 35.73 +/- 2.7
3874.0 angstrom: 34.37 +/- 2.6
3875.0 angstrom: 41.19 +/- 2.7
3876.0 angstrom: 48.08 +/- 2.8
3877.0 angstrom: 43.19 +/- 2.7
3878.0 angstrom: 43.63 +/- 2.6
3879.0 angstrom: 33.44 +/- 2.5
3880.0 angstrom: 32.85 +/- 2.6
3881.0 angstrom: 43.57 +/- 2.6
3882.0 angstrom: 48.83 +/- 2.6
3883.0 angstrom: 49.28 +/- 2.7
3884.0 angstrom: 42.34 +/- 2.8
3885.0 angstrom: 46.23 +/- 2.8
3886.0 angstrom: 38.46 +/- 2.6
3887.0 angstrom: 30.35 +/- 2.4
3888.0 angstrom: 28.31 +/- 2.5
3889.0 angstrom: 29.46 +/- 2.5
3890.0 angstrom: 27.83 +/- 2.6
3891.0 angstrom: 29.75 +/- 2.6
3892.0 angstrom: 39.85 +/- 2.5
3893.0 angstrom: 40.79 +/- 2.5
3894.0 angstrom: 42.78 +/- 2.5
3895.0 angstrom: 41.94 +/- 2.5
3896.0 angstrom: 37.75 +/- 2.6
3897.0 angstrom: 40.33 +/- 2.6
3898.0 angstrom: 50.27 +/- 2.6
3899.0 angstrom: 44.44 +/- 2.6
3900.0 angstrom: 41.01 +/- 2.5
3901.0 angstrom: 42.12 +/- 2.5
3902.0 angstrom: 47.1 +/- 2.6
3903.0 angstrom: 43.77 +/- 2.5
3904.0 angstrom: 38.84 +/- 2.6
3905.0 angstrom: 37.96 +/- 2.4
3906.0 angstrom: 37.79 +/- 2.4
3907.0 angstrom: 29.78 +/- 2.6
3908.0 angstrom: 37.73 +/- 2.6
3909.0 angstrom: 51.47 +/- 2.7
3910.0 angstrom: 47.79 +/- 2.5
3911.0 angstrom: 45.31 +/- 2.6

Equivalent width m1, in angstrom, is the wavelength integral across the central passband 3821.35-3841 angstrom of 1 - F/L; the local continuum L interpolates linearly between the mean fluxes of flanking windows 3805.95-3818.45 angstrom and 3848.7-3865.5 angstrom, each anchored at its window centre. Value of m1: 6.67 angstrom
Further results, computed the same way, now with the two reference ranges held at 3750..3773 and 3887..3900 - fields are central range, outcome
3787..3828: -3.79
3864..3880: -2.63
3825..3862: 2.25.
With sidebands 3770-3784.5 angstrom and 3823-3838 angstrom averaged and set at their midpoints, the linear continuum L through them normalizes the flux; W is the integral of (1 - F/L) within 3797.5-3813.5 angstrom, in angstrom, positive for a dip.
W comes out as -3.1 angstrom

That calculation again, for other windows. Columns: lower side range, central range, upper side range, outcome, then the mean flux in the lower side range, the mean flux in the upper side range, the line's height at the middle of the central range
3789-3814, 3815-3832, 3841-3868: 3.0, 42.5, 42.2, 42.4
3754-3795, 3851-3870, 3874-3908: -1.7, 42.1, 39.7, 40.3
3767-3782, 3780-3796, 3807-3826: -0.9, 42.2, 41.3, 41.9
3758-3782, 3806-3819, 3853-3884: -0.8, 40.6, 43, 41.6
